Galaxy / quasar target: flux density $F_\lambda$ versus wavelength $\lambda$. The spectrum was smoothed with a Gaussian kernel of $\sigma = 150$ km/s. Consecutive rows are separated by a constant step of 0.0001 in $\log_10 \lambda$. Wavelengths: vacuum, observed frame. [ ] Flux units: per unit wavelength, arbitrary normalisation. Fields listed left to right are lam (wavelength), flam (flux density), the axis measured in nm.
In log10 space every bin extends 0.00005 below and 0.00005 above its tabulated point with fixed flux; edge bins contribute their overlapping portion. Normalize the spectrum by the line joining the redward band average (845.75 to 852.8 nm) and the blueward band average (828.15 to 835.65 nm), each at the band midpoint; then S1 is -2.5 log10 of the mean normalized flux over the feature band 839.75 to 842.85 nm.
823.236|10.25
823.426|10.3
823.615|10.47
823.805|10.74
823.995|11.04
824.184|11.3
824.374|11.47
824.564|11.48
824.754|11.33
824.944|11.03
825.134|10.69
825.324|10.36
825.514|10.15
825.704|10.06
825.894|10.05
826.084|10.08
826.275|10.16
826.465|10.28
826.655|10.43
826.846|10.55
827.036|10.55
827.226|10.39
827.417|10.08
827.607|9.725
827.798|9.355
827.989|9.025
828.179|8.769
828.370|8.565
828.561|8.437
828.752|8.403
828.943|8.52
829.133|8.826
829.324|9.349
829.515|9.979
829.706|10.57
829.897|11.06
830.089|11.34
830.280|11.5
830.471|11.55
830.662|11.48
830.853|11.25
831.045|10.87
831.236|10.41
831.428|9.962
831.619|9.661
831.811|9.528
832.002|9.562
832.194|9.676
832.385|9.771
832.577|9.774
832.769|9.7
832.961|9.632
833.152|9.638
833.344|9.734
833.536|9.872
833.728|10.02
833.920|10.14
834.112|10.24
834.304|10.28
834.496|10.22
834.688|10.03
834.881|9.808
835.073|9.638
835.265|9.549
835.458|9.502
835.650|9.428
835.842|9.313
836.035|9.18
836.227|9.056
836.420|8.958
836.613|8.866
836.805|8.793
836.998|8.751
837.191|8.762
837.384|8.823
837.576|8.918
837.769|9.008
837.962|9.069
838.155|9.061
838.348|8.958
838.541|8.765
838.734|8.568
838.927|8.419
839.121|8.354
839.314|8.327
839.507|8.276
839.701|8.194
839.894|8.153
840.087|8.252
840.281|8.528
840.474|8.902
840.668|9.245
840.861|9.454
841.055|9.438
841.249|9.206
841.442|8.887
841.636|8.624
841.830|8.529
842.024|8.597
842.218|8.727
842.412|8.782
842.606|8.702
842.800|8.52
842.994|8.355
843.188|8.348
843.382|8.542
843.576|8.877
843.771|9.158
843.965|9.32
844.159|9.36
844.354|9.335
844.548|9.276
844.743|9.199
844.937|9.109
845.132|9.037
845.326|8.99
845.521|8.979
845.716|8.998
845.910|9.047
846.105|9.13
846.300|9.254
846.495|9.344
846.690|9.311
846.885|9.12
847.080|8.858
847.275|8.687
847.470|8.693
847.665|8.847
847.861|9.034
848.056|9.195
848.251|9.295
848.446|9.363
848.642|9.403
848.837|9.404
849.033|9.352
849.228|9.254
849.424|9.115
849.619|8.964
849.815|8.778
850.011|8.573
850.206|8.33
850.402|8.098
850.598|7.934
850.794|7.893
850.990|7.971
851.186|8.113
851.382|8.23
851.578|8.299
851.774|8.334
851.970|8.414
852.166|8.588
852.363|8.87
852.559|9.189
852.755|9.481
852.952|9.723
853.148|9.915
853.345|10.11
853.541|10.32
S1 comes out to 0.07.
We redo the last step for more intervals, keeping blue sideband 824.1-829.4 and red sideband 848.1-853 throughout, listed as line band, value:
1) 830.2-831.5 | -0.13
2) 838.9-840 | 0.13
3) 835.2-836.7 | 0.03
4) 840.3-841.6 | 0.01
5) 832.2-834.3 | -0.02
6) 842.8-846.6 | 0.00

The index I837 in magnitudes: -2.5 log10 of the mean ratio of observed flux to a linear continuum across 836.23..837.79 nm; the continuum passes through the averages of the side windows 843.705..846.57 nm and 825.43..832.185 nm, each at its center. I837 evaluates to 0.09 mag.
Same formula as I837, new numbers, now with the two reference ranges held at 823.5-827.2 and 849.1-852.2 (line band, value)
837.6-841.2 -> 0.08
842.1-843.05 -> 0.06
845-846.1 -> -0.02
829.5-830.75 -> -0.09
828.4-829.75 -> 0.14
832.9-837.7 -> 0.03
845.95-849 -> -0.05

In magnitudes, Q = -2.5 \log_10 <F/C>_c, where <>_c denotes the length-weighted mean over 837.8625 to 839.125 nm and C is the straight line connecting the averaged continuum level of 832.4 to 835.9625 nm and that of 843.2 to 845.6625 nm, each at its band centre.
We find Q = 0.09 mag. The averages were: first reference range 9.8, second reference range 9.07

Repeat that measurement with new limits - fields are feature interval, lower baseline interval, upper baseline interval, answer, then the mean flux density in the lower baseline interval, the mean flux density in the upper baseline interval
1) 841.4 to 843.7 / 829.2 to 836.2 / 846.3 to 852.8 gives 0.09 mag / 10.1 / 8.8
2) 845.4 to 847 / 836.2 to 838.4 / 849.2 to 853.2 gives -0.05 mag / 8.91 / 8.65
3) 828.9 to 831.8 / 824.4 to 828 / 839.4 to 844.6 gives -0.05 mag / 10.4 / 8.8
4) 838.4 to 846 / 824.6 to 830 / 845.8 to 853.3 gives 0.05 mag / 9.9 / 8.89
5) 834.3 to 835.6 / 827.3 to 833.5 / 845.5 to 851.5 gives -0.02 mag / 9.87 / 8.85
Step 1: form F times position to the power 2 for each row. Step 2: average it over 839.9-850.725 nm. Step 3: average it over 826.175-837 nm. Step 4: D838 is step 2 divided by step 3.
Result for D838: 0.94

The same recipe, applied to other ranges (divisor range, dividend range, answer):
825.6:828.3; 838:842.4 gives 0.90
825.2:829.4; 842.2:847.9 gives 0.97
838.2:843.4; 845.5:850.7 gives 1.05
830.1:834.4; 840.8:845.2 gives 0.90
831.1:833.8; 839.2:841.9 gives 0.91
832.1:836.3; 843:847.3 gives 0.95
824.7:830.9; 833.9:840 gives 0.92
